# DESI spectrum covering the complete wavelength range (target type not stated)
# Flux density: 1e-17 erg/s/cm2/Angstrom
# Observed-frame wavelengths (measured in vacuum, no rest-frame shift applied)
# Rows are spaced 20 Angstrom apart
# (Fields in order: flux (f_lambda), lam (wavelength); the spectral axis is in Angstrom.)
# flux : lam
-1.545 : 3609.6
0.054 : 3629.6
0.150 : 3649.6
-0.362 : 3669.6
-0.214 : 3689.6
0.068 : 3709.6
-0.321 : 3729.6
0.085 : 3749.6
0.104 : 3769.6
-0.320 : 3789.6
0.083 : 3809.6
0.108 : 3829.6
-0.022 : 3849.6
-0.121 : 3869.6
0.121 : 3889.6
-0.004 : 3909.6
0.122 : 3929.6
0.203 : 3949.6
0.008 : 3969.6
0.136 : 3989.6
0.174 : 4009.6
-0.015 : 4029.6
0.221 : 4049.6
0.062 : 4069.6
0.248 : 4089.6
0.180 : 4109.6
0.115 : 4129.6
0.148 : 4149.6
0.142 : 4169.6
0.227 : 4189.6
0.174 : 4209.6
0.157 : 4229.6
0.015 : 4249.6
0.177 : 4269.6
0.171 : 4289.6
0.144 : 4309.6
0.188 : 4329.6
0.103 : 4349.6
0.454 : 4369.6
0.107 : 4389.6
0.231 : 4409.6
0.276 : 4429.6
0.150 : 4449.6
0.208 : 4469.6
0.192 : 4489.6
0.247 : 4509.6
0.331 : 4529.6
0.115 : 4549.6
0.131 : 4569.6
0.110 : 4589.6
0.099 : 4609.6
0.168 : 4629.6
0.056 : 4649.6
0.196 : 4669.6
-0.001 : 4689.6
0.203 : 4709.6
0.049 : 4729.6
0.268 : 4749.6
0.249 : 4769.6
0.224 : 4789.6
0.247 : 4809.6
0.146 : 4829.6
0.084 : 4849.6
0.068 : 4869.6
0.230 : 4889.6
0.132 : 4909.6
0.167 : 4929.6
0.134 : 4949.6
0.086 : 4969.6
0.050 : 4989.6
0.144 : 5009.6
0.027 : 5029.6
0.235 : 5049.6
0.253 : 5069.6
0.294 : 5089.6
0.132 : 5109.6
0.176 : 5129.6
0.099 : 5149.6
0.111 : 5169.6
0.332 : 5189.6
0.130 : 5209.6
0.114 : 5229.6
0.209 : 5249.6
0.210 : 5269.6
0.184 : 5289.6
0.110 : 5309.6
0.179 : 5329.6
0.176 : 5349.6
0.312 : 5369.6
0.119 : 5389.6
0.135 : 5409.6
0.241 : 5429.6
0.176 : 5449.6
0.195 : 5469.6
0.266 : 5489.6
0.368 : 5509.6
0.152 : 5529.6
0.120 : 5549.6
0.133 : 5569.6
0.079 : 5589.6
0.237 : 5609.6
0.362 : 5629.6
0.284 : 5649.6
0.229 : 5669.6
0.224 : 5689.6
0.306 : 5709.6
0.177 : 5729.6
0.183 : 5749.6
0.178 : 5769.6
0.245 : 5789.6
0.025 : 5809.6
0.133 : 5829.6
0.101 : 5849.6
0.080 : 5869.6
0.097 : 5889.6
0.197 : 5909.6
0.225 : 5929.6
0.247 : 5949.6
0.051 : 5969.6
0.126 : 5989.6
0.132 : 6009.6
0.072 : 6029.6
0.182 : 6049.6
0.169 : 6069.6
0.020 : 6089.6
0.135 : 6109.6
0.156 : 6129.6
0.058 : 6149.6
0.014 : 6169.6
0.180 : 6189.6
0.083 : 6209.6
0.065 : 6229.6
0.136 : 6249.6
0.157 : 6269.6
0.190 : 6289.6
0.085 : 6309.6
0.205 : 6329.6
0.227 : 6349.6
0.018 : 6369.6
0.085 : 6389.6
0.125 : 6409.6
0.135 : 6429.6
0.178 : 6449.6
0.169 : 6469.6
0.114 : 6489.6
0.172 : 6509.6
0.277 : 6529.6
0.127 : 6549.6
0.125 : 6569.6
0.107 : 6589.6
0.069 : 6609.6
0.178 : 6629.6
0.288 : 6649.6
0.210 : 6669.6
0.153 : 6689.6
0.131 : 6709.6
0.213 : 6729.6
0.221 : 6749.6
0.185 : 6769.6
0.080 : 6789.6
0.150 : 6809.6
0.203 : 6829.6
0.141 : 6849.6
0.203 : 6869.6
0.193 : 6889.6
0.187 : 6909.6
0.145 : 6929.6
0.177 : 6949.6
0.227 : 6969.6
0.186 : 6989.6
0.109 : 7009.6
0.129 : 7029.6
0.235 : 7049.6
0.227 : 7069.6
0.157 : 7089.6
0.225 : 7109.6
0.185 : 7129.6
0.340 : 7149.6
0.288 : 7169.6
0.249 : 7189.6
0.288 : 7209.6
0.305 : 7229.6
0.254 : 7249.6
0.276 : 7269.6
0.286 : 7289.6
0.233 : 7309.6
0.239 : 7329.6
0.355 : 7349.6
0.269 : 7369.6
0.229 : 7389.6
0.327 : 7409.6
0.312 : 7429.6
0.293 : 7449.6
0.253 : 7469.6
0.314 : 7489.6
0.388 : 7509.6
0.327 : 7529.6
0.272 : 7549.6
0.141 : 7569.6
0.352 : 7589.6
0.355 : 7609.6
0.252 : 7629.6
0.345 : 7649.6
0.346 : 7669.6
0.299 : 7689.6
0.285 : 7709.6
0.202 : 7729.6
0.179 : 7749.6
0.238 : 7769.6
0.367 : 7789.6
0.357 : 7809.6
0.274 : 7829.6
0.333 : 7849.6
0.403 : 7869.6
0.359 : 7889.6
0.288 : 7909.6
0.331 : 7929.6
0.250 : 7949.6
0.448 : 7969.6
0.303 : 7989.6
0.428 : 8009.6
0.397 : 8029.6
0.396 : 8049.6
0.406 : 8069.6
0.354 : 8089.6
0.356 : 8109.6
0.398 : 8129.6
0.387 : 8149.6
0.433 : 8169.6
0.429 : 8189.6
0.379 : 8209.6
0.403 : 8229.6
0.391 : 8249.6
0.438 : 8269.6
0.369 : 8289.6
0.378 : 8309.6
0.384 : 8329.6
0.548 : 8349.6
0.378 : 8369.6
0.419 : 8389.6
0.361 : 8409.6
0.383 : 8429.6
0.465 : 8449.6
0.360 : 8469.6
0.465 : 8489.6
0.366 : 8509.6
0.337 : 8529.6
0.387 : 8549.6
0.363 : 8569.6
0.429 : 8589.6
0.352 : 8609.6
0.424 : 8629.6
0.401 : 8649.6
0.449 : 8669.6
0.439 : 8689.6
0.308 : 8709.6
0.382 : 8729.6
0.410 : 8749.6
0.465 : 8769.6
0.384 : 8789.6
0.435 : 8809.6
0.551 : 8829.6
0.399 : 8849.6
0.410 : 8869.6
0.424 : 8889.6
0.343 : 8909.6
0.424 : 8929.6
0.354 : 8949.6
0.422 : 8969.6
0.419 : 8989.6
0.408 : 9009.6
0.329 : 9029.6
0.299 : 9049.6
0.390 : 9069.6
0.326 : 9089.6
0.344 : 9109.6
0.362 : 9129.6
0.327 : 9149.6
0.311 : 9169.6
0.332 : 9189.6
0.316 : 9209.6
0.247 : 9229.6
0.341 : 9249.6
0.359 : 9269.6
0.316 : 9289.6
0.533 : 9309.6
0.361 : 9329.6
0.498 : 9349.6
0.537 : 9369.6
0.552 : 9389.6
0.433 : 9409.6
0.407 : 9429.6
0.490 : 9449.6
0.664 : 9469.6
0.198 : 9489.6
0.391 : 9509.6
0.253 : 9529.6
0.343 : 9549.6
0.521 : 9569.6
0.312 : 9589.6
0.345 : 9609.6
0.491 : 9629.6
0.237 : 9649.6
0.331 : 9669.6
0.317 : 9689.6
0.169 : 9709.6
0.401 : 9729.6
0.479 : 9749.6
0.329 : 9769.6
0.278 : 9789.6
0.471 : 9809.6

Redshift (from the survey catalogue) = 0.786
